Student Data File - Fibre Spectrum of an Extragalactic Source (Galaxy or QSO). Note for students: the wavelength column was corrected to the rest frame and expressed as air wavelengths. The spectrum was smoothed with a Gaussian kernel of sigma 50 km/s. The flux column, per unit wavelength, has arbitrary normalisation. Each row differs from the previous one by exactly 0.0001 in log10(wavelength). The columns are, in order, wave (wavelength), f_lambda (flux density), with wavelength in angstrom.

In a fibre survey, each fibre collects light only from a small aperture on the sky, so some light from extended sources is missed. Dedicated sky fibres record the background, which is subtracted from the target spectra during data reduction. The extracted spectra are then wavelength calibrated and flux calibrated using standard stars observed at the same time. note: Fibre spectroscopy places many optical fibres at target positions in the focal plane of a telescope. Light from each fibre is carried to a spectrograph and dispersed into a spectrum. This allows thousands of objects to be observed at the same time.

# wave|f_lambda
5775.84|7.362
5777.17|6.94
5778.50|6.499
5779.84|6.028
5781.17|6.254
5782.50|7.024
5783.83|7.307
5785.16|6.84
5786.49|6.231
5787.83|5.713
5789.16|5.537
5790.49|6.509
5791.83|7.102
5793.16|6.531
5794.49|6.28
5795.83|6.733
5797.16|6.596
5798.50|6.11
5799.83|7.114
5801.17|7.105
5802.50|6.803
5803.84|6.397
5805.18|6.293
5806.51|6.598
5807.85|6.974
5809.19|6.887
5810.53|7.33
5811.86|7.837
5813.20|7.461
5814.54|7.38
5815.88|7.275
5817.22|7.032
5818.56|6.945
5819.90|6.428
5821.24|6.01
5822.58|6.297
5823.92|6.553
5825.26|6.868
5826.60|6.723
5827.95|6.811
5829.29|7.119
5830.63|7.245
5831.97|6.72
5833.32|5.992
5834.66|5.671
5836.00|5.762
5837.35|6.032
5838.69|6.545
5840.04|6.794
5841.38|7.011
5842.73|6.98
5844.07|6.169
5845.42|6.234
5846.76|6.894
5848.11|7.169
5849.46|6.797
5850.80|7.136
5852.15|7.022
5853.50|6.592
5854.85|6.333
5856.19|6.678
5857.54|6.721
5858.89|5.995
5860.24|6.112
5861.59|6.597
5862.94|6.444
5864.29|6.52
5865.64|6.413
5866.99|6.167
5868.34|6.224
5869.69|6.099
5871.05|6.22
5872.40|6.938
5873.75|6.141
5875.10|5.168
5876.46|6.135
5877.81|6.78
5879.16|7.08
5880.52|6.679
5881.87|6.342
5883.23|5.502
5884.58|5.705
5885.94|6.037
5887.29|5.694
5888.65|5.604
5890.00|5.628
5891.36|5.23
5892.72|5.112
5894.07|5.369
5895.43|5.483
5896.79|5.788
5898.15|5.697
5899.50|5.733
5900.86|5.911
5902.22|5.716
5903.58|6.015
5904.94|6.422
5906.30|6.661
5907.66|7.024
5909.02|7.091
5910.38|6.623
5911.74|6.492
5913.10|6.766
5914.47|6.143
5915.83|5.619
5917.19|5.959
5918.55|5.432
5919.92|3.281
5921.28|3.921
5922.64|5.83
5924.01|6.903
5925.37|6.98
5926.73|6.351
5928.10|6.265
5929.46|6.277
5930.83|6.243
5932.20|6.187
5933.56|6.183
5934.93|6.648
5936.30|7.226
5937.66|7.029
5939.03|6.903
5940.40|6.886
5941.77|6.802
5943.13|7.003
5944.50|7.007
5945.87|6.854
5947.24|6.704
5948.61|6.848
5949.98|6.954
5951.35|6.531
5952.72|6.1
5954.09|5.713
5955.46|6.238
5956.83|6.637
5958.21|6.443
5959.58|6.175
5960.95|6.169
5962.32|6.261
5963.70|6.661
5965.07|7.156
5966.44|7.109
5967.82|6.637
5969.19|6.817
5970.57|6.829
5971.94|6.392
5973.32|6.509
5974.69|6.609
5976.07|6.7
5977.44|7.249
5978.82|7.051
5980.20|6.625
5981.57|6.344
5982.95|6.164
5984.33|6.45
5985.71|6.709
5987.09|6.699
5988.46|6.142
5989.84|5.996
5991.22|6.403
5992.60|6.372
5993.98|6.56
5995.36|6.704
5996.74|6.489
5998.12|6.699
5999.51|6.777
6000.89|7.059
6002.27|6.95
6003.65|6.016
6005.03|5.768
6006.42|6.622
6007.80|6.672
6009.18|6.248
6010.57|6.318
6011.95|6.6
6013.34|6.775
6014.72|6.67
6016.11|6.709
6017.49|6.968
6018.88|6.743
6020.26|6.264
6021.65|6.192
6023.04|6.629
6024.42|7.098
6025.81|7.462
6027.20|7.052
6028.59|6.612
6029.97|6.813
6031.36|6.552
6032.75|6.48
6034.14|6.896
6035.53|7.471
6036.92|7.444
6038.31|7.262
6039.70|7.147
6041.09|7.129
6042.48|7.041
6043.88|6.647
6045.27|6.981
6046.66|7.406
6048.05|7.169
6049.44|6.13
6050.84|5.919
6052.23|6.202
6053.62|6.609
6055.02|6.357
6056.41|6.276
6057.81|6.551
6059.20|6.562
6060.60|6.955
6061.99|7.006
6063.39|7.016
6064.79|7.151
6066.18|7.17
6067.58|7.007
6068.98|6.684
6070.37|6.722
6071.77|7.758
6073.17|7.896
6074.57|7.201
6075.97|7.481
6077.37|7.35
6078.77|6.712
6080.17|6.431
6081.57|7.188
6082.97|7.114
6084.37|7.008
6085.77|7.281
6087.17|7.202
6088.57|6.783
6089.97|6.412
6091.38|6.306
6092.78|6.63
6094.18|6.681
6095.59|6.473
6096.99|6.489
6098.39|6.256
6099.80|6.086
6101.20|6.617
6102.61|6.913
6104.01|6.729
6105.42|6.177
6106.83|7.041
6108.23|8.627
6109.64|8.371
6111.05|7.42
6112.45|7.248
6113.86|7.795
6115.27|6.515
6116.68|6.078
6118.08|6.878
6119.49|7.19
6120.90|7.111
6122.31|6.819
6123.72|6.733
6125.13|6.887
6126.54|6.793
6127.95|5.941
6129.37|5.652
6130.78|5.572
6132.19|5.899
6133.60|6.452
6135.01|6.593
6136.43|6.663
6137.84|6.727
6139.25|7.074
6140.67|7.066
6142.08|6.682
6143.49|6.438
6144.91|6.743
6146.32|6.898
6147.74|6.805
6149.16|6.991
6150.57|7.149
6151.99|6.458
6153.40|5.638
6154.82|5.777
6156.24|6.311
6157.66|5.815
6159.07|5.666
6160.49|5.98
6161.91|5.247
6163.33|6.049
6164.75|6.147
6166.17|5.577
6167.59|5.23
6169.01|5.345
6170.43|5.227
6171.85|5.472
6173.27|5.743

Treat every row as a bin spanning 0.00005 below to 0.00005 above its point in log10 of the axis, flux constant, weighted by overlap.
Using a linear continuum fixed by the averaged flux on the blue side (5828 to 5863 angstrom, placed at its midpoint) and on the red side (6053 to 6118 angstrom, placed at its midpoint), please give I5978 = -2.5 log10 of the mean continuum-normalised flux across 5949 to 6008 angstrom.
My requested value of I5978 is 0.04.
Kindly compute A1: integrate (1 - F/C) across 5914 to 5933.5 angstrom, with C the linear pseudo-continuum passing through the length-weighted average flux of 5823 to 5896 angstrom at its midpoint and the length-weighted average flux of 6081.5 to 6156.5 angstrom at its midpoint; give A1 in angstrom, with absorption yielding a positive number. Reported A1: 1.8 angstrom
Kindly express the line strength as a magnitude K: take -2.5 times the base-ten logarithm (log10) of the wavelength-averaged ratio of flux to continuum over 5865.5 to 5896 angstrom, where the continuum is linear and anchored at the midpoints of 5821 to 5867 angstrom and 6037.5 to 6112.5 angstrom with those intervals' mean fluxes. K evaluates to 0.109 mag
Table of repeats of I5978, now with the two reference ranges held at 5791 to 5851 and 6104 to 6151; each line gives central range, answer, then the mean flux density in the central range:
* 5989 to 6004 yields 0.04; 6.55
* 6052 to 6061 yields 0.05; 6.5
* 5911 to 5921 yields 0.20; 5.6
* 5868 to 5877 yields 0.10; 6.12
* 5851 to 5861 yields 0.03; 6.52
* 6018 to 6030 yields 0.00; 6.76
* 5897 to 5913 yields 0.07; 6.31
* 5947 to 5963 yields 0.06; 6.39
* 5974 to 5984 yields 0.02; 6.67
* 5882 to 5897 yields 0.21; 5.58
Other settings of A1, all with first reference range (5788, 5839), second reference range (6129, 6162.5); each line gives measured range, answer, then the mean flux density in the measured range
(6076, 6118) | -3.3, 6.9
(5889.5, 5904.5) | 2.2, 5.62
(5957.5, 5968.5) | -0.1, 6.57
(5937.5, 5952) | -0.7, 6.86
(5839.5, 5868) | 0.1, 6.6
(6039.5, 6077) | -2.7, 6.9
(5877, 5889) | 0.8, 6.17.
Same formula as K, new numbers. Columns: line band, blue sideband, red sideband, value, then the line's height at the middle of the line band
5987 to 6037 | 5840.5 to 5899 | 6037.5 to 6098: 0.010 mag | 6.69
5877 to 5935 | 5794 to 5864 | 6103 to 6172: 0.109 mag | 6.64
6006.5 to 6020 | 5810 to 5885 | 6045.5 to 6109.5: 0.024 mag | 6.77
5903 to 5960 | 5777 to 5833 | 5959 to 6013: 0.040 mag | 6.61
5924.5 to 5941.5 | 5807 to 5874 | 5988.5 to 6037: 0.006 mag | 6.65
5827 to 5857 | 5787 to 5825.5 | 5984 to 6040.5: 0.013 mag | 6.7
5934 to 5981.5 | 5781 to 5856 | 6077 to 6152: 0.007 mag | 6.73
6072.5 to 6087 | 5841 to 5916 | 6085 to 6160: -0.090 mag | 6.6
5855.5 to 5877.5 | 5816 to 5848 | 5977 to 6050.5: 0.052 mag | 6.6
